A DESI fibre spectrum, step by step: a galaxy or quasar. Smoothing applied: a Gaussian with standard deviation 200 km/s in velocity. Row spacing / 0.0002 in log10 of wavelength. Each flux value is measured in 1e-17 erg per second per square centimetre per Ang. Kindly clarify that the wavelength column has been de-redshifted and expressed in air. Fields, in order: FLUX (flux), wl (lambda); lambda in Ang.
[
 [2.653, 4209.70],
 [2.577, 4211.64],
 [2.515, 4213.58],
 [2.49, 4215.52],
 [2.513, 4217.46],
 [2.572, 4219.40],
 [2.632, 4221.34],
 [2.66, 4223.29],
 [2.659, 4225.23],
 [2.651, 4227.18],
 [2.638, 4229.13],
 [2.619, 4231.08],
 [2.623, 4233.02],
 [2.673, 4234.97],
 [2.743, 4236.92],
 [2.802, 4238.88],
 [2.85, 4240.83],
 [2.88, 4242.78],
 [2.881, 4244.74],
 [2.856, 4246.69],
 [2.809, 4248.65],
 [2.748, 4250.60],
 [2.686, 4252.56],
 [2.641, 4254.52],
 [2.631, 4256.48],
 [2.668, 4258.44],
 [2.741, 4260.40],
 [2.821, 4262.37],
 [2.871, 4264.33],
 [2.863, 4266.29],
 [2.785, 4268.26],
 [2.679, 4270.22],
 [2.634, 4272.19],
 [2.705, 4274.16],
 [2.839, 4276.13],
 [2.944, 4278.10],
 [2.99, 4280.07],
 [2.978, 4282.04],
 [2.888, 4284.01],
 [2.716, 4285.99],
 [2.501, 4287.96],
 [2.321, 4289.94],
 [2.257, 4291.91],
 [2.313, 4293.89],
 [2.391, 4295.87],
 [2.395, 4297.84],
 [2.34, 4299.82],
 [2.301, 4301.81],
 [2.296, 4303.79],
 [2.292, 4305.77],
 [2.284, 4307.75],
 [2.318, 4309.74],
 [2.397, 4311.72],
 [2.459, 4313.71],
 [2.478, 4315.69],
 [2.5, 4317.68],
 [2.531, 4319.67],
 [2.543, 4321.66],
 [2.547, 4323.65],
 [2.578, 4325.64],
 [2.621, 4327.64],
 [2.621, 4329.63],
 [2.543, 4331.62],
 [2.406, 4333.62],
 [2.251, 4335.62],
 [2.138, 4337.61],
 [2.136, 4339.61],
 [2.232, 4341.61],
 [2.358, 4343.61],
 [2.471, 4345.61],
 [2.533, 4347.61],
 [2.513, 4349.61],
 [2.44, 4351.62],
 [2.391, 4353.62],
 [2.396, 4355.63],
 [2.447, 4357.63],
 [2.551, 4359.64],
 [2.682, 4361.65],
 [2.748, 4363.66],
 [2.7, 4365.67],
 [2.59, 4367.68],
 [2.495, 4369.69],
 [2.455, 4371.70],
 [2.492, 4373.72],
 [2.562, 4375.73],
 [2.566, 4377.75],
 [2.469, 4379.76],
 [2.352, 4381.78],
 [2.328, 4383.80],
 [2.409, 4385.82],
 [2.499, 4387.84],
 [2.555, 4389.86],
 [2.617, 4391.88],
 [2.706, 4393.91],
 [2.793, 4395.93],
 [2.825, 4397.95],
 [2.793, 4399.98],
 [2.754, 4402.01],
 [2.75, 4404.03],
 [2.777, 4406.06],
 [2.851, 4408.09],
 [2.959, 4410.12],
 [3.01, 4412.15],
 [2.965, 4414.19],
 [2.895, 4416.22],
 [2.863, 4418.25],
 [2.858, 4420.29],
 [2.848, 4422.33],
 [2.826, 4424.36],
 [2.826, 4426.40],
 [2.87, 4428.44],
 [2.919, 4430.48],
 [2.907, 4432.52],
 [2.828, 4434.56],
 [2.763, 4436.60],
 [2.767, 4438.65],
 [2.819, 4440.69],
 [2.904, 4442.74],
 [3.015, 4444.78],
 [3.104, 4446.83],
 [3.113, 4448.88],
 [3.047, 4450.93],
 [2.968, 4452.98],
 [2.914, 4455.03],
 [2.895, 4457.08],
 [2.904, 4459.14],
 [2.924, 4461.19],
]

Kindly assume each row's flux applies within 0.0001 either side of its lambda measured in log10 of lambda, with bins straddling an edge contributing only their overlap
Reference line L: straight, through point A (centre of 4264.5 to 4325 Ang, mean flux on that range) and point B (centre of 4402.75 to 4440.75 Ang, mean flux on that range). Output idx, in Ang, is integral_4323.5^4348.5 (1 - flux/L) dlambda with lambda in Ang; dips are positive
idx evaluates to 2.3 Ang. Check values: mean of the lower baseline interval 2.55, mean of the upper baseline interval 2.86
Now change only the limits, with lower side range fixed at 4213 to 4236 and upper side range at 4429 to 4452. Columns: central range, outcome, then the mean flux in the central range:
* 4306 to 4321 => 1.74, 2.42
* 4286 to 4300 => 1.67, 2.39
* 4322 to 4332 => 0.64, 2.58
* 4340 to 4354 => 1.90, 2.41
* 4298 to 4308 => 1.51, 2.31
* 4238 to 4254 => -1.04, 2.81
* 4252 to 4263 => -0.16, 2.69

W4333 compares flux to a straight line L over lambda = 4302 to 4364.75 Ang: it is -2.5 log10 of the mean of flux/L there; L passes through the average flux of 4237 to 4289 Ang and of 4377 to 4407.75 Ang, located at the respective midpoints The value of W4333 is 0.11 mag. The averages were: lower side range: 2.78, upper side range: 2.62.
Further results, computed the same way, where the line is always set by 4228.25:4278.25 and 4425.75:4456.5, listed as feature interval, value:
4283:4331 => 0.14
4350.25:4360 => 0.17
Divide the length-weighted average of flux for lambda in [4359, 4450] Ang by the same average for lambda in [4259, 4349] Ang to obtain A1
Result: 1.08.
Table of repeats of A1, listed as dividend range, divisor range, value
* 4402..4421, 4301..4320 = 1.21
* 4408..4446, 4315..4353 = 1.18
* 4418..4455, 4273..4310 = 1.15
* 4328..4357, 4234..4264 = 0.87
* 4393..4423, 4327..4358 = 1.18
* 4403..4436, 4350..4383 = 1.14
